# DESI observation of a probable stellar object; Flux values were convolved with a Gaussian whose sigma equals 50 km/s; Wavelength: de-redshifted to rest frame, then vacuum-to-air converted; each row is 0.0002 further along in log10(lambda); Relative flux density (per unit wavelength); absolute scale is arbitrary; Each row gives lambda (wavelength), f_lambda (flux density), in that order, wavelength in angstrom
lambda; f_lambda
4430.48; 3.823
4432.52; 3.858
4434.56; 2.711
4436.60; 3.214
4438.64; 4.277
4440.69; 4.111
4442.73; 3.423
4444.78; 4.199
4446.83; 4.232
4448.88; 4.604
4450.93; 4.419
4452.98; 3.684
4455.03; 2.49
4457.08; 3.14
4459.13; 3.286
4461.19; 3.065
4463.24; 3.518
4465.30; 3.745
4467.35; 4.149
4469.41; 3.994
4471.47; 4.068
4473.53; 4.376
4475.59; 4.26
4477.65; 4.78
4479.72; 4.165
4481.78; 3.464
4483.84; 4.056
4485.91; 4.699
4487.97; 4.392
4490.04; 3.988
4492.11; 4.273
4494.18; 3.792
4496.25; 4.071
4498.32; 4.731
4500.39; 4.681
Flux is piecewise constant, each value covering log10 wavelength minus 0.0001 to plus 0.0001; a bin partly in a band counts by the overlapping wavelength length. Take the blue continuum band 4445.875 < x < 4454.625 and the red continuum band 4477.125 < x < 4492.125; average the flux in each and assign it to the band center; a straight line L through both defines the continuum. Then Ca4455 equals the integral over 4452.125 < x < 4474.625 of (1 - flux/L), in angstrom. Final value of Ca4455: 3.0 angstrom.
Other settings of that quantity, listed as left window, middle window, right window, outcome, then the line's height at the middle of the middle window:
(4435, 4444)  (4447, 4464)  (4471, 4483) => 1.5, 3.91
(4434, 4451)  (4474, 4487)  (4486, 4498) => -0.4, 4.12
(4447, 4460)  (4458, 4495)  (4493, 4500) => -0.3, 3.97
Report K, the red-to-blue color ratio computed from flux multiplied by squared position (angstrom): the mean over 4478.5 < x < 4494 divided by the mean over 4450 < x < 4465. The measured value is 1.2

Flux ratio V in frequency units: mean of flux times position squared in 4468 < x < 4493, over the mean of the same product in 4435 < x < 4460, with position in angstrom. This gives 1.14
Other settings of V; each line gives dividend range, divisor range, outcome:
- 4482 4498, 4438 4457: 1.09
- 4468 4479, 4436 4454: 1.07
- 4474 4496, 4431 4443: 1.18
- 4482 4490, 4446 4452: 0.98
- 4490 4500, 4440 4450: 1.05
